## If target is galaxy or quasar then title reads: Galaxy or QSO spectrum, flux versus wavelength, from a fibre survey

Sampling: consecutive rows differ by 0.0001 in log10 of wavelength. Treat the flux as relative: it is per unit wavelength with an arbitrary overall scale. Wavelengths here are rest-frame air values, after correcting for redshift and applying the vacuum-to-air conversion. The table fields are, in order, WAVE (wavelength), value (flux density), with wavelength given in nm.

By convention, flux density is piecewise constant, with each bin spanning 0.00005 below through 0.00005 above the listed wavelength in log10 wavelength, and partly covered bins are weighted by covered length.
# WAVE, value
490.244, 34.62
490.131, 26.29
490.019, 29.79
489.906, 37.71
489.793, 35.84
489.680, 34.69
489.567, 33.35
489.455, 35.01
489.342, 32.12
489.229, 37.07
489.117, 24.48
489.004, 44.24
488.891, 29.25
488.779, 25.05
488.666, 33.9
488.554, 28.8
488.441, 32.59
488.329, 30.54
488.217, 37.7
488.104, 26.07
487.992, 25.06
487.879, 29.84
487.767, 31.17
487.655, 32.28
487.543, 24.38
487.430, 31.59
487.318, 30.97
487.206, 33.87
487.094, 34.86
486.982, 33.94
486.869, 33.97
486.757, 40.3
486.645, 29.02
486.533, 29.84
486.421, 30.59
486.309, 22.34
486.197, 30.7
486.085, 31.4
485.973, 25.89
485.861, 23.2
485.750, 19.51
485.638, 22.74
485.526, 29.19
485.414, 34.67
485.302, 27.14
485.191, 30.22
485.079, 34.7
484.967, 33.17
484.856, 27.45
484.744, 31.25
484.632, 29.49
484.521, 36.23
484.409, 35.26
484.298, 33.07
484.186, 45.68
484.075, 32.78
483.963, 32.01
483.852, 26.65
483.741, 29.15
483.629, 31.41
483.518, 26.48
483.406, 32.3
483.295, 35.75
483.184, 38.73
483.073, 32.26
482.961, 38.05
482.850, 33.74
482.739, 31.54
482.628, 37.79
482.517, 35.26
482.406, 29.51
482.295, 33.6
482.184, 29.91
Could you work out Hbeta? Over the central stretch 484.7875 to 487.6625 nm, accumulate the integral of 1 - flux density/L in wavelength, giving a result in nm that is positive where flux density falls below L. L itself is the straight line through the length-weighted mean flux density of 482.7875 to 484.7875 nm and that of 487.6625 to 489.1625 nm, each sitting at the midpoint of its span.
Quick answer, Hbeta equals 0.19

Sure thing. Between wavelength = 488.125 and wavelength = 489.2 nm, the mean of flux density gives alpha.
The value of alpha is 31.8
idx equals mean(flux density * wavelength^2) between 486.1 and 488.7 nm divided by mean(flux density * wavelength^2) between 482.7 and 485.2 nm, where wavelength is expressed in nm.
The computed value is 0.95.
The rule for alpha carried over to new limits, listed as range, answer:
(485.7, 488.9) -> 30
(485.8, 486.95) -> 29.8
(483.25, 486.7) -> 30.3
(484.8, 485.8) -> 28.8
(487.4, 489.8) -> 31.5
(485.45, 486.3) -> 26.1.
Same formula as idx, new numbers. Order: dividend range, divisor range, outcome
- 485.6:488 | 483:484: 0.94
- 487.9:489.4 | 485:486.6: 1.13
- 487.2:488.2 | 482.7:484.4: 0.90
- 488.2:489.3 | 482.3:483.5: 0.96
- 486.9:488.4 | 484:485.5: 0.95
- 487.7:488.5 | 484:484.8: 0.89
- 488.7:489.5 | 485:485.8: 1.16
